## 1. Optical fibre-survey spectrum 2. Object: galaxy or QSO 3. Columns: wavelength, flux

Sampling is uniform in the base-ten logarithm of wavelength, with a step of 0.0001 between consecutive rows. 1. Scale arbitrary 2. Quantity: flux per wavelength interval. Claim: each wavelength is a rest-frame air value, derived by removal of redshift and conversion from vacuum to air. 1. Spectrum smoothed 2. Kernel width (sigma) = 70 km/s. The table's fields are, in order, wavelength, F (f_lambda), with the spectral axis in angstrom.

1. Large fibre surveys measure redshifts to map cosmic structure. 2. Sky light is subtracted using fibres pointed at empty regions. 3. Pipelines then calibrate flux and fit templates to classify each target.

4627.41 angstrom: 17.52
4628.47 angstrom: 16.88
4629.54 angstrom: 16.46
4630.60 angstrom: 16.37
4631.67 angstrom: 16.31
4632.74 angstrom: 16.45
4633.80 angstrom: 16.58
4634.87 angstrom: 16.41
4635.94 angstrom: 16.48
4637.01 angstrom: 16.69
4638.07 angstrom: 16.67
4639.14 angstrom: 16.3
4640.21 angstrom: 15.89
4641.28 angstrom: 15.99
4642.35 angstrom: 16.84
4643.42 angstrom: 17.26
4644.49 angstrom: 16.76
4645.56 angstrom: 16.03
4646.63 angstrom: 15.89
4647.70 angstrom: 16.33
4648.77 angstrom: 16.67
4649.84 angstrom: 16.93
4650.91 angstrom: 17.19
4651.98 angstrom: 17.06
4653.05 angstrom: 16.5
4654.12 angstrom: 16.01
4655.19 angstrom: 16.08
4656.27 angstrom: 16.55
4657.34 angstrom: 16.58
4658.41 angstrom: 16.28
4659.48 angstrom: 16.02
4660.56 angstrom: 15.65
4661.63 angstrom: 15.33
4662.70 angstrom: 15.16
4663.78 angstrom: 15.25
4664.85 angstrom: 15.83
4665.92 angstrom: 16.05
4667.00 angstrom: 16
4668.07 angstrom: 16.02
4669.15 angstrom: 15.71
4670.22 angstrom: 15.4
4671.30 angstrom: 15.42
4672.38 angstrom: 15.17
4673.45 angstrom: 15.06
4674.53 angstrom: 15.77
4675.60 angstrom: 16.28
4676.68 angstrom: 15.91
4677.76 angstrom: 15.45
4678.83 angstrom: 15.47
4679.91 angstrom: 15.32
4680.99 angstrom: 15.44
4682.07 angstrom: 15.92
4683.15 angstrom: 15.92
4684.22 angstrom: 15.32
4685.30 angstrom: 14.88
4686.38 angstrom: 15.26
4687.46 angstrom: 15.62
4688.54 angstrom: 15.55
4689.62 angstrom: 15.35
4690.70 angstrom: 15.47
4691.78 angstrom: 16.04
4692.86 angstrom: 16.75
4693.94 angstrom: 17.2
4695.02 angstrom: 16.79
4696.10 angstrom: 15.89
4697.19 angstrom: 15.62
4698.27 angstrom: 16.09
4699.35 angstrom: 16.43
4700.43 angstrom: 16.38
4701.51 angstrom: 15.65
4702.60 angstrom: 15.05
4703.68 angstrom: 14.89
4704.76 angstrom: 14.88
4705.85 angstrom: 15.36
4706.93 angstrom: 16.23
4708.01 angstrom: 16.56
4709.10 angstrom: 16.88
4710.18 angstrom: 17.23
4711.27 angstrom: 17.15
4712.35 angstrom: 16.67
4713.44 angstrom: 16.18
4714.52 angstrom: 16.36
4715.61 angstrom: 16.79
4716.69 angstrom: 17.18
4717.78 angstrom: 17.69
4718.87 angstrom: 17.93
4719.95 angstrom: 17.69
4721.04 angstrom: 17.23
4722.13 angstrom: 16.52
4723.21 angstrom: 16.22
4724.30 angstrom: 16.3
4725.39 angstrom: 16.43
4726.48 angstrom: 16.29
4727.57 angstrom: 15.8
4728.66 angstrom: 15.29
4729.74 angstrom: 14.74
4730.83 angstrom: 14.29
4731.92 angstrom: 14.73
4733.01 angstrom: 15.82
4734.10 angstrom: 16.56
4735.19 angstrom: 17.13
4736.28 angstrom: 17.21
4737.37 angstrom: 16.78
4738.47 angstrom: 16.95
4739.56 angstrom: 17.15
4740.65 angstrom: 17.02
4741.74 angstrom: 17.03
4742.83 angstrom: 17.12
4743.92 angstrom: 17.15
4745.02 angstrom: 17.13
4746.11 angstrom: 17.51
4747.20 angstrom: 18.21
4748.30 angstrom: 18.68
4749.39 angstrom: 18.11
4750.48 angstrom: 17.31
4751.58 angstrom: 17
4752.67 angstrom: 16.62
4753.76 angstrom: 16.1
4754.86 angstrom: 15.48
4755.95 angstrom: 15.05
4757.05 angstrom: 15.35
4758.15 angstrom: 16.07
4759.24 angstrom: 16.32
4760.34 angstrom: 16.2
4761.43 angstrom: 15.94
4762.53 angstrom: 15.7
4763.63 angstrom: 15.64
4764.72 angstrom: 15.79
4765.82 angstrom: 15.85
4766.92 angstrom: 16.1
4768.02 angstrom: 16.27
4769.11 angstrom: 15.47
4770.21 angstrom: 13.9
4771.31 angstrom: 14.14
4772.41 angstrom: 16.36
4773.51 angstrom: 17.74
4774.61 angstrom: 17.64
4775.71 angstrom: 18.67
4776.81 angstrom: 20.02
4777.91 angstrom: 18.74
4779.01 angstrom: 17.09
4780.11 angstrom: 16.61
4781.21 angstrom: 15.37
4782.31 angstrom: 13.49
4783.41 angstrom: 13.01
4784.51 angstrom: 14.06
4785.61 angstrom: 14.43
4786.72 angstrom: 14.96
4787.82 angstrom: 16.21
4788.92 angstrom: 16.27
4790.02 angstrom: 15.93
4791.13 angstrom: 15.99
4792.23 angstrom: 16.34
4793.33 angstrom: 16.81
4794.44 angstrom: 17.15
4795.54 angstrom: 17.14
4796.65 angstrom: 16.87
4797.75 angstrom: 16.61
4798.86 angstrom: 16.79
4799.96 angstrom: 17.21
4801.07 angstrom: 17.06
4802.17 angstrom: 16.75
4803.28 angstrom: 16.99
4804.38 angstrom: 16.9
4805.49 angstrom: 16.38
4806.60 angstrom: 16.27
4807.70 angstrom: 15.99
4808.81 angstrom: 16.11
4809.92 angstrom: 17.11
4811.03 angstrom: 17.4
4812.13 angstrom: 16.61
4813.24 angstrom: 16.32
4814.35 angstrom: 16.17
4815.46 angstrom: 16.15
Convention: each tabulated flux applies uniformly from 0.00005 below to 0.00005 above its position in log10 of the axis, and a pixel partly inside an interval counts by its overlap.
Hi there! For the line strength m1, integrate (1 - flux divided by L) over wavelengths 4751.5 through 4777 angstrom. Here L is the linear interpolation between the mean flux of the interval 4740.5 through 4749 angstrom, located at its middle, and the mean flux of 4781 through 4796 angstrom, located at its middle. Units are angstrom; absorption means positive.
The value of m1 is 0.7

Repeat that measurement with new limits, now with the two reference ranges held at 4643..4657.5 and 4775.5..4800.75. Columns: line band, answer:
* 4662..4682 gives 1.11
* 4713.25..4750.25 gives -0.77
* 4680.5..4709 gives 1.16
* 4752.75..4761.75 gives 0.28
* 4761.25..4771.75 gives 0.56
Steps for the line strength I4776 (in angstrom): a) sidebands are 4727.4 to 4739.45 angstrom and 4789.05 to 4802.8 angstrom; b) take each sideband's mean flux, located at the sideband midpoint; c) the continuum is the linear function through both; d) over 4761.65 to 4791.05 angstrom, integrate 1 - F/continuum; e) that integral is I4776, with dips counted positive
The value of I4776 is 0.89 angstrom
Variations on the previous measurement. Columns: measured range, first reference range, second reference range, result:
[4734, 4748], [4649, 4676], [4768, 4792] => -1.0 angstrom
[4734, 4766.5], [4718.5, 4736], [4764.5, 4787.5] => -1.2 angstrom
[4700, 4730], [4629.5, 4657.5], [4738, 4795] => 0.1 angstrom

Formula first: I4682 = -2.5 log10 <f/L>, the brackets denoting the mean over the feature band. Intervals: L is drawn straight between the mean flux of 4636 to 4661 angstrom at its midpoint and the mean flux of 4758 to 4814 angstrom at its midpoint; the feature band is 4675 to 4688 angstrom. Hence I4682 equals 0.057 mag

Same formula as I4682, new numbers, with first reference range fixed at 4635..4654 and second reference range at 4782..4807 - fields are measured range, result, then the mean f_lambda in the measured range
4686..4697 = 0.03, 16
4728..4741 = 0.01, 16.1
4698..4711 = 0.02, 16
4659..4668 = 0.05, 15.7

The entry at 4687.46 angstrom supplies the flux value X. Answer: 15.62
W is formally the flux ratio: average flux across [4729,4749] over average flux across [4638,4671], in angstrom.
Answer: 1.0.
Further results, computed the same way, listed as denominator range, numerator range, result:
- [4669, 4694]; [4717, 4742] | 1.05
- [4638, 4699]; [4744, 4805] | 1.03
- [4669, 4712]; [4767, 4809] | 1.03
